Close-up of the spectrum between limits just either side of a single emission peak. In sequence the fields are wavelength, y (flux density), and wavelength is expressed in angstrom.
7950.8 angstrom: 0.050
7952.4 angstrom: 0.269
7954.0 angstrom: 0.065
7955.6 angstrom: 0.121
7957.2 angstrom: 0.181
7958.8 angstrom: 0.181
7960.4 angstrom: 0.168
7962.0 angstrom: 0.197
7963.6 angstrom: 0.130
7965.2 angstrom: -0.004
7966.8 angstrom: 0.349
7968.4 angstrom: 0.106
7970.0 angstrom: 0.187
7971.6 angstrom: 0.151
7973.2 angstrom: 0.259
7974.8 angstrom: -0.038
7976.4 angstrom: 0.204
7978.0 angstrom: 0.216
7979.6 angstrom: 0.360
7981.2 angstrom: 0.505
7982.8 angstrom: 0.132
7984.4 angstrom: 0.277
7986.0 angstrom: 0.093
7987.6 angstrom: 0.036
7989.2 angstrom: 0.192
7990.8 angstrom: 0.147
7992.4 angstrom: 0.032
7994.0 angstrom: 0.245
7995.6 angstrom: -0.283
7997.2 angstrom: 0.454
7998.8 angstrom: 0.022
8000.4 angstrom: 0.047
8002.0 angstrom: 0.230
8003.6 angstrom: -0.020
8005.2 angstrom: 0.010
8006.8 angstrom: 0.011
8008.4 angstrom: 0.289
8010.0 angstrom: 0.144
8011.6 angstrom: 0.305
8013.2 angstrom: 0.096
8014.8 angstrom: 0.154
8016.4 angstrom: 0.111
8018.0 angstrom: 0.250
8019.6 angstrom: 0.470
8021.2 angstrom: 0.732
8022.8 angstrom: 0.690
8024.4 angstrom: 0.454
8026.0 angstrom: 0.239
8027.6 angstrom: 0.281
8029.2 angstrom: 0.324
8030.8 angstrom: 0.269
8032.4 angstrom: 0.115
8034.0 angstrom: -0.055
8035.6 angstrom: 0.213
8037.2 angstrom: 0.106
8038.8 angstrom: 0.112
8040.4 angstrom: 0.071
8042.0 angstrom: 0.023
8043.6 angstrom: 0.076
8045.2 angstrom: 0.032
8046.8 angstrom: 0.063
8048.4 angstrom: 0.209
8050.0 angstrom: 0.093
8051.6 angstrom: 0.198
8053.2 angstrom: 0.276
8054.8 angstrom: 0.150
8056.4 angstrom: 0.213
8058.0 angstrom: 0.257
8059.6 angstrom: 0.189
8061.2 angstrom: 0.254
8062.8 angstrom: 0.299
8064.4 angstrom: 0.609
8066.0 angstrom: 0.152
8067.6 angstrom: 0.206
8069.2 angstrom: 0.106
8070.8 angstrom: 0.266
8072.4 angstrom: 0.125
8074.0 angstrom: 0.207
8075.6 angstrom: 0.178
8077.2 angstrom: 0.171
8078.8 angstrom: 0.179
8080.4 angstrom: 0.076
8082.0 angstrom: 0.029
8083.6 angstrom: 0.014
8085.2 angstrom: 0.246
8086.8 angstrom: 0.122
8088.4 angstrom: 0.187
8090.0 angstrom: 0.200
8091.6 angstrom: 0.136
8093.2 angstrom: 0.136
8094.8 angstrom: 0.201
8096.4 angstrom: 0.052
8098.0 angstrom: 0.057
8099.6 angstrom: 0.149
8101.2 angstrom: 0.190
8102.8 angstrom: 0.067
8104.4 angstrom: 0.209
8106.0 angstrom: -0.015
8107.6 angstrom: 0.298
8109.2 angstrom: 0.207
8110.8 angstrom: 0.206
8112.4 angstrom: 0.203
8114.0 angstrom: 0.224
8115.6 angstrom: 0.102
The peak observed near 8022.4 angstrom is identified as Hgamma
